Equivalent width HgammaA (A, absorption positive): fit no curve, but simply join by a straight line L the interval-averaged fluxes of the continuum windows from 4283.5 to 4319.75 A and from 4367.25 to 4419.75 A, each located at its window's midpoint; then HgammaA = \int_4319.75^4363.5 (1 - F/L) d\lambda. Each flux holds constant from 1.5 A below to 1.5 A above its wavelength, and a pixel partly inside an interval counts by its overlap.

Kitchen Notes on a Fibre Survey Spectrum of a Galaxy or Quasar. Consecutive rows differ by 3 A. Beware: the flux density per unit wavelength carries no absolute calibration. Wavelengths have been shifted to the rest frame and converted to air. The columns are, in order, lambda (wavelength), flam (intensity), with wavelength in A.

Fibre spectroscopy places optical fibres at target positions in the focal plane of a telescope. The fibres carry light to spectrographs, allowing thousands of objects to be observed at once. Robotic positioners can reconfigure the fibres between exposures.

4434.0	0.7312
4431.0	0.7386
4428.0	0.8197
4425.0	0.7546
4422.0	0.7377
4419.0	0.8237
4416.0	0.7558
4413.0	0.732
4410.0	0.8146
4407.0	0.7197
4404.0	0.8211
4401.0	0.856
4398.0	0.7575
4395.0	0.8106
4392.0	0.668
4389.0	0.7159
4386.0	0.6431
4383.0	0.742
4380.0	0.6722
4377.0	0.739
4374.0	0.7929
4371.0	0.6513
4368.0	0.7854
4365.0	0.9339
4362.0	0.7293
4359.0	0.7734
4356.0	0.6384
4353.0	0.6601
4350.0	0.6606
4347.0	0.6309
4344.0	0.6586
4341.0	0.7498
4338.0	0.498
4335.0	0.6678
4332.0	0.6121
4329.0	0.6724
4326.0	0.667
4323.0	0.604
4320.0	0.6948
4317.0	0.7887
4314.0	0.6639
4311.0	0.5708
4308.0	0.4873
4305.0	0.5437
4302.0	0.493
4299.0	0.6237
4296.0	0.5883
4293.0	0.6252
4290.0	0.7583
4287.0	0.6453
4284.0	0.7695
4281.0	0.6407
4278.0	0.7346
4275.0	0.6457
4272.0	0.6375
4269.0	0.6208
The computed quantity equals 1.3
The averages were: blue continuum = 0.628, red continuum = 0.748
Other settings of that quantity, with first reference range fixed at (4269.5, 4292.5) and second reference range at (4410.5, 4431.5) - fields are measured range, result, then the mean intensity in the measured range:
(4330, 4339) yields 1.4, 0.602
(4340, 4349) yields 0.6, 0.675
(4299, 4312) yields 3.1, 0.533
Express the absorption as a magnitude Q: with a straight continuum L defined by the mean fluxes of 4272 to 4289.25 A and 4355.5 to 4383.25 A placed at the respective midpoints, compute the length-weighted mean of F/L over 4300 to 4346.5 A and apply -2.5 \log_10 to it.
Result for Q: 0.15 mag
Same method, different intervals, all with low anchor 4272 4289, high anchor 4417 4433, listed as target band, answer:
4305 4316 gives 0.21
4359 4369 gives -0.11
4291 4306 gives 0.19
